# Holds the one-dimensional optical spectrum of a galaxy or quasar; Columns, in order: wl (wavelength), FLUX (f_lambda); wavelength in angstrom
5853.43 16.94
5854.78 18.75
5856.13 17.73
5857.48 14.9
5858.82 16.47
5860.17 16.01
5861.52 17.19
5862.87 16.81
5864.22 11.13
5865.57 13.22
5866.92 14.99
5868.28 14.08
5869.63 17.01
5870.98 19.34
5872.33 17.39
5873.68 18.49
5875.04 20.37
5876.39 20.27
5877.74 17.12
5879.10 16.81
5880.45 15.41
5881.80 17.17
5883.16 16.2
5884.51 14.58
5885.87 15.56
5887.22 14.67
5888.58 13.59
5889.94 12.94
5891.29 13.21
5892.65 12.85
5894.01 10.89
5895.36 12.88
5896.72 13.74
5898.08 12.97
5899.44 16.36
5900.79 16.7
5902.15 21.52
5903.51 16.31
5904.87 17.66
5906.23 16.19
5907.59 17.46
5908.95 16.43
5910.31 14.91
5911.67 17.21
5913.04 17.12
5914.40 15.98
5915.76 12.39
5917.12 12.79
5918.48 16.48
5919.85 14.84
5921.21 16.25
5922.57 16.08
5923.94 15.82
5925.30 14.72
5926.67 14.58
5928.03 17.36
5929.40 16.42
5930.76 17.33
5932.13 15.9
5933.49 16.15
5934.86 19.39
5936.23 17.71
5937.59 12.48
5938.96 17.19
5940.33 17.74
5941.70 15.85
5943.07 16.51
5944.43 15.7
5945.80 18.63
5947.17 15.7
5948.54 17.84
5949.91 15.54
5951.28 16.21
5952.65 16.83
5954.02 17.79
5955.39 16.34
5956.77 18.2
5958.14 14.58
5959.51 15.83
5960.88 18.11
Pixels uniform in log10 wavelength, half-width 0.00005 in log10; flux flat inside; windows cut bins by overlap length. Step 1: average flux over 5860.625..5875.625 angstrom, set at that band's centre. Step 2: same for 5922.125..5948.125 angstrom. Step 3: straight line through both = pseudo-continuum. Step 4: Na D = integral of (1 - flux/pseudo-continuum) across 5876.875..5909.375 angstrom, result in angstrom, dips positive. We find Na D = 1.9 angstrom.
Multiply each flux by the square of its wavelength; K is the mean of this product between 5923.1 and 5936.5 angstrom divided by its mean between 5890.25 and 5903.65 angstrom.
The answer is 1.14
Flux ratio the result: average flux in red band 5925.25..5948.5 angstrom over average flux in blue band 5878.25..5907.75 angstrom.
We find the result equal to 1.1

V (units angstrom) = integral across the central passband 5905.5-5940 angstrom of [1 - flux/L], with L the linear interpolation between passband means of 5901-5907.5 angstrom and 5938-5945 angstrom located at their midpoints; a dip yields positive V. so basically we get 2.3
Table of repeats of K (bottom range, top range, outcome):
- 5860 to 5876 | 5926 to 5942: 1.03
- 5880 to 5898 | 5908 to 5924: 1.11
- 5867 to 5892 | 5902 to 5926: 0.99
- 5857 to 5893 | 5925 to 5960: 1.06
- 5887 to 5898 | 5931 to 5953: 1.30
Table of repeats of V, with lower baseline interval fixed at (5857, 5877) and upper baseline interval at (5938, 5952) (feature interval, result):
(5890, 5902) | 1.8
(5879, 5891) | 1.1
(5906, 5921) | 0.9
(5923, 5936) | 0.1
